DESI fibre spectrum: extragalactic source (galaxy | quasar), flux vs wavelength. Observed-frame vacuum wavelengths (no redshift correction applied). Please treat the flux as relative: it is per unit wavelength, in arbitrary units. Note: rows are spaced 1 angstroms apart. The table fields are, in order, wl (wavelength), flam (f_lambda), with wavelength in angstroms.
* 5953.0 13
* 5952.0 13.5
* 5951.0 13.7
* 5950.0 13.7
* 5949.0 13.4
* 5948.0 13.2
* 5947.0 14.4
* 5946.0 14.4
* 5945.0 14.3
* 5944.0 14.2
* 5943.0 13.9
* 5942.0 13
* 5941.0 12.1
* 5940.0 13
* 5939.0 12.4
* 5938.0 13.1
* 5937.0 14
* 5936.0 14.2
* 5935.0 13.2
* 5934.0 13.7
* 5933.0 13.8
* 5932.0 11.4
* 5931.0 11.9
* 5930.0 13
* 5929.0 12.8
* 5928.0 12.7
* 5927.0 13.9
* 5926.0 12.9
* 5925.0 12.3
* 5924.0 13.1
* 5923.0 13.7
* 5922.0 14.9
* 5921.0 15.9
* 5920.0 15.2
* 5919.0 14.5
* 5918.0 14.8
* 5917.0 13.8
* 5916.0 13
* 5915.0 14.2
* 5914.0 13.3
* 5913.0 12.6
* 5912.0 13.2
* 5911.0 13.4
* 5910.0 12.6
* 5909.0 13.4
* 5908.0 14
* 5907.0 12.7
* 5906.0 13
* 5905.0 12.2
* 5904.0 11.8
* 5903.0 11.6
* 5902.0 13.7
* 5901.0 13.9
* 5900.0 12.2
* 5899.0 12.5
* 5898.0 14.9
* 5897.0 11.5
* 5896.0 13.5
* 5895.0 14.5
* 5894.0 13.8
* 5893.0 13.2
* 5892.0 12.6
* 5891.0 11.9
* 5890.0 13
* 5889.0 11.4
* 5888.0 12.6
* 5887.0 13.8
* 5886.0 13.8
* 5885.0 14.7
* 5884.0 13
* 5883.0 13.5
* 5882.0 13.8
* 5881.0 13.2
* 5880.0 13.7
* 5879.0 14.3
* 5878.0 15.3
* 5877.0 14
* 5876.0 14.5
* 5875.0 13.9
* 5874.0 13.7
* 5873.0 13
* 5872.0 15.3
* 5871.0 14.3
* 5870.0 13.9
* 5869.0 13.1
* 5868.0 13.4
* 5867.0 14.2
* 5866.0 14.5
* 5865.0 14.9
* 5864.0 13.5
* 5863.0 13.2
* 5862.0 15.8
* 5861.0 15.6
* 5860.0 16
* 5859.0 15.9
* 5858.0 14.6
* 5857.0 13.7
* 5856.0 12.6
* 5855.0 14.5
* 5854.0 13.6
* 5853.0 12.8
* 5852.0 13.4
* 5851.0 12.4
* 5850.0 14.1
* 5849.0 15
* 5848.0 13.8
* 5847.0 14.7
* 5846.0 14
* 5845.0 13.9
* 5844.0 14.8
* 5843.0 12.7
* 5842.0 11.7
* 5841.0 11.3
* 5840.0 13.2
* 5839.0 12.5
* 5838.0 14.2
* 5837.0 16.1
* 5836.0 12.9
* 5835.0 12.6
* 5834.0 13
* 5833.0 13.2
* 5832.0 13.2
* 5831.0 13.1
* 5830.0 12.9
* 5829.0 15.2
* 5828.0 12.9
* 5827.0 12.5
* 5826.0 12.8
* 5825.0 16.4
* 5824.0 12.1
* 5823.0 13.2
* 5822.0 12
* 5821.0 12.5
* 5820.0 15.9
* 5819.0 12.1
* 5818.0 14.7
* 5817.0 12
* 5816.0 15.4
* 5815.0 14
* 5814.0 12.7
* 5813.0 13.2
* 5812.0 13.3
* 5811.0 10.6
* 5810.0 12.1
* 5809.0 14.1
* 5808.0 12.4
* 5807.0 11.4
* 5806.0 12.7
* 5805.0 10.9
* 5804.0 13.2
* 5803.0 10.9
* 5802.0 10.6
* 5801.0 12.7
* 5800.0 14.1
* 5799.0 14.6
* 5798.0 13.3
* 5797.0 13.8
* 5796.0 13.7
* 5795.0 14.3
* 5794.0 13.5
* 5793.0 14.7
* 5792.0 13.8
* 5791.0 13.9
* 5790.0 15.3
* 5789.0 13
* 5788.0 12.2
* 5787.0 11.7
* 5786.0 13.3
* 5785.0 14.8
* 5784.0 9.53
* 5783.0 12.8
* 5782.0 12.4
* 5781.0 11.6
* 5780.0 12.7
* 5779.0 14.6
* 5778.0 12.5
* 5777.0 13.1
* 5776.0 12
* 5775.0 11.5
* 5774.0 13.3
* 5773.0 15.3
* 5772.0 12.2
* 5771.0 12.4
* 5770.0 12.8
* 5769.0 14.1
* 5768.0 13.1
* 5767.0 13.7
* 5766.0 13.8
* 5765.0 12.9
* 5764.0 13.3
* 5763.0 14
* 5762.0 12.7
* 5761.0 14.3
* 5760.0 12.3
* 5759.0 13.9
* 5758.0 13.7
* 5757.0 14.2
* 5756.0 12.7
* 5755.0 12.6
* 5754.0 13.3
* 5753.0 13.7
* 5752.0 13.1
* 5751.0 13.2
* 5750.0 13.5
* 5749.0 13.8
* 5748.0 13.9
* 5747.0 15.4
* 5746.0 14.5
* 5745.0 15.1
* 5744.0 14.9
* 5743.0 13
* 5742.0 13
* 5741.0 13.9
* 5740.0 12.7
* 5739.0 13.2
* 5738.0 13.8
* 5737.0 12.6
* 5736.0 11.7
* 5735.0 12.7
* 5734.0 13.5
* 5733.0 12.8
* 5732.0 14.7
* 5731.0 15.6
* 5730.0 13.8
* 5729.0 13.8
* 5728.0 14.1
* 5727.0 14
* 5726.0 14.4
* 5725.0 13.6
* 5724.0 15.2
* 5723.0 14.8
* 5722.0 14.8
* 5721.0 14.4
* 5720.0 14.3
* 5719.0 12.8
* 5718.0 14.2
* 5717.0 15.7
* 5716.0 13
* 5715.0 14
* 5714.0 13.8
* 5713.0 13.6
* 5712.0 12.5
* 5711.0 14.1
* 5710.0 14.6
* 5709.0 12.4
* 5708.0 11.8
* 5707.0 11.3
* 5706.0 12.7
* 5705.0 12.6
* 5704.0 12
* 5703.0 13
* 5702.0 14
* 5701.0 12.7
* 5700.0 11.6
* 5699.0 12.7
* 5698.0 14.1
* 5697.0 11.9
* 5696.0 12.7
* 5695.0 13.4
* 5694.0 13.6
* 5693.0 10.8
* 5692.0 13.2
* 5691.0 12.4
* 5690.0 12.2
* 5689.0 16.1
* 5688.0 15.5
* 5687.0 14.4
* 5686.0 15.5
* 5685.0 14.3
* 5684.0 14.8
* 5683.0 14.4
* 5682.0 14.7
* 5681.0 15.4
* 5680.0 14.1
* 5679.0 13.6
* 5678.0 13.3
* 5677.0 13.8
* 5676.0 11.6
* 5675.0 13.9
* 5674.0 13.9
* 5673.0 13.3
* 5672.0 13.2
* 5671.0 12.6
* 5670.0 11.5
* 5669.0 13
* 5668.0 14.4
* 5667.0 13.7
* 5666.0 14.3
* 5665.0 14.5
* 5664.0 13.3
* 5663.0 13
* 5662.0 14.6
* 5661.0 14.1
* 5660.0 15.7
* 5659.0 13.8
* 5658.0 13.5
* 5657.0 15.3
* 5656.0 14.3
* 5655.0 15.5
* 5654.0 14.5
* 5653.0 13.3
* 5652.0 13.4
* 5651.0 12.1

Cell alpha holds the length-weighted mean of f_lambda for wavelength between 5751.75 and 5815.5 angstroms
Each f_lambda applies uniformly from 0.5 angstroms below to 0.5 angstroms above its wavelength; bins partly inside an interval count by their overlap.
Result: 13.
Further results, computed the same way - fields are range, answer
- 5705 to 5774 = 13.6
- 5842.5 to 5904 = 13.7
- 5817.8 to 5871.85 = 13.7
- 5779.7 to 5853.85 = 13.2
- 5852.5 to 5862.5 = 14.5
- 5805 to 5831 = 13.1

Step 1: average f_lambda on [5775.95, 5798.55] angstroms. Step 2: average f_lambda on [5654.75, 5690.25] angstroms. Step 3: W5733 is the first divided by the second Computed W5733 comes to 0.9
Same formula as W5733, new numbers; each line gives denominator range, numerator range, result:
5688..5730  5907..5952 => 1.01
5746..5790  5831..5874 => 1.05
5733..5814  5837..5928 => 1.04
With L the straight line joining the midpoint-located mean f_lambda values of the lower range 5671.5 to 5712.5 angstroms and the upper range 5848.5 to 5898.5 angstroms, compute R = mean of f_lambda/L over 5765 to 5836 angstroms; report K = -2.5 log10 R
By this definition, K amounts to 0.05 mag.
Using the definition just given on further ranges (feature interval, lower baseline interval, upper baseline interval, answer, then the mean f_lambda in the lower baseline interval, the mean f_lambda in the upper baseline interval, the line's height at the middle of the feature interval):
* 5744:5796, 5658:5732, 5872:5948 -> 0.018 mag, 13.7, 13.4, 13.6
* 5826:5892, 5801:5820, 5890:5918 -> -0.066 mag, 12.7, 13.1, 12.9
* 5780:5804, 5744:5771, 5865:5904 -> 0.042 mag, 13.6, 13.5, 13.6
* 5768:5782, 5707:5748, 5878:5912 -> 0.057 mag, 13.8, 13.2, 13.6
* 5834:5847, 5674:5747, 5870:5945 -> 0.009 mag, 13.6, 13.4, 13.5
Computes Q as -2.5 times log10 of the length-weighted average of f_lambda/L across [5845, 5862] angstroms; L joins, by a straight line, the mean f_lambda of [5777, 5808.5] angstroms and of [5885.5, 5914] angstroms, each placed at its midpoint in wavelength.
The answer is -0.10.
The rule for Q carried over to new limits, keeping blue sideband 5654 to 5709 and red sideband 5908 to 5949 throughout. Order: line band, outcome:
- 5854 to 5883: -0.055 mag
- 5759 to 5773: 0.018 mag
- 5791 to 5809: 0.040 mag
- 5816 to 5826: 0.001 mag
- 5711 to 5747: -0.026 mag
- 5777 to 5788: 0.077 mag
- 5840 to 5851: -0.001 mag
